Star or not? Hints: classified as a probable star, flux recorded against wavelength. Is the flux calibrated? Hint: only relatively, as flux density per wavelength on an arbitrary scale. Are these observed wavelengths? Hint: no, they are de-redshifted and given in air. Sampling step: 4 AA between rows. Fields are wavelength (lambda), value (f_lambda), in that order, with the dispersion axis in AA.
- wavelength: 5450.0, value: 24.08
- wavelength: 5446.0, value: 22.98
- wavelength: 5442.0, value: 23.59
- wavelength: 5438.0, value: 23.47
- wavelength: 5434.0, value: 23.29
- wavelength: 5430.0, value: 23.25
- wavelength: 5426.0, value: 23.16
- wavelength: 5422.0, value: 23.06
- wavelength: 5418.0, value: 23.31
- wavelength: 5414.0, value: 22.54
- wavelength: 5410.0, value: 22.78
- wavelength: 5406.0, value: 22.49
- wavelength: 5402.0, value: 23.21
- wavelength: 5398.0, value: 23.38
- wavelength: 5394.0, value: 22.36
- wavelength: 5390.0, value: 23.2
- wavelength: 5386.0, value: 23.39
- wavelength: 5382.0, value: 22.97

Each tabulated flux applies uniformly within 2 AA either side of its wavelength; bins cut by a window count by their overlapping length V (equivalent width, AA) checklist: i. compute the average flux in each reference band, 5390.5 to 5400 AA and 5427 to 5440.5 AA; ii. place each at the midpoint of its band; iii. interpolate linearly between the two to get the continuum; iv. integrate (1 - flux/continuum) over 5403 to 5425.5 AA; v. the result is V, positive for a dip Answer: 0.2 AA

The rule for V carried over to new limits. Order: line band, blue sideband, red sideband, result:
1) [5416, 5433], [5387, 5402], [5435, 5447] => 0.0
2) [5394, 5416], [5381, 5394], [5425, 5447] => 0.3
